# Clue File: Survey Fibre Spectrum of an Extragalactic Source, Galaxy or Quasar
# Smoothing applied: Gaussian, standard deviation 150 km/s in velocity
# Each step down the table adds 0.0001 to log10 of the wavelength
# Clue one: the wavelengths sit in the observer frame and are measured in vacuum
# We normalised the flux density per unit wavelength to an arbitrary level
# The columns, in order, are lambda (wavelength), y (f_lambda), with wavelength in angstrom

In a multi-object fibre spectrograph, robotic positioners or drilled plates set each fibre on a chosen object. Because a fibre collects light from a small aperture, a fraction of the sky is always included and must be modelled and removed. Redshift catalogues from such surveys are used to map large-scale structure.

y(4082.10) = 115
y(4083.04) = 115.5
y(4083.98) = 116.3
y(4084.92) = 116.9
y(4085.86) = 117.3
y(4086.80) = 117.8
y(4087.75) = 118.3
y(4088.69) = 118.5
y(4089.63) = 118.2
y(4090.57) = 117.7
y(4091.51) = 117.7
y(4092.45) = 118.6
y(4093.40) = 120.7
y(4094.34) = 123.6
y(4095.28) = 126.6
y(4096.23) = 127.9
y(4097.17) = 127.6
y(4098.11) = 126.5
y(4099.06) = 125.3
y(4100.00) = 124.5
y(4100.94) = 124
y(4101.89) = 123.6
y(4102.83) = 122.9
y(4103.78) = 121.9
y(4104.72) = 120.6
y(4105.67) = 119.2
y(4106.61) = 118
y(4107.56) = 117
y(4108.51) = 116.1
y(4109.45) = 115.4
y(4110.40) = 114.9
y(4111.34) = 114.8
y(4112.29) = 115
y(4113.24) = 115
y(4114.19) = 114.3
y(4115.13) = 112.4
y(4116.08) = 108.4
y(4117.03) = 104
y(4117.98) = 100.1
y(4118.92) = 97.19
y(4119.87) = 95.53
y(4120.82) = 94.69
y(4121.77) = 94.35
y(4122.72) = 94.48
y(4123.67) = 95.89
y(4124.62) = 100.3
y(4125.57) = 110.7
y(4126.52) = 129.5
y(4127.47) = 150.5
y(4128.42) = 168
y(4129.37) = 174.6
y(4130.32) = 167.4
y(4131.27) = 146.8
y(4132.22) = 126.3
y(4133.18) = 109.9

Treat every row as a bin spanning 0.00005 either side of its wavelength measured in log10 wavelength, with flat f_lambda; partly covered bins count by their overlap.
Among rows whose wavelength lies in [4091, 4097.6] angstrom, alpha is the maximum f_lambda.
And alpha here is 127.9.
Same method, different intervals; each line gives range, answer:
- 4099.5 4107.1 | 124.5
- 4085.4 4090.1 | 118.5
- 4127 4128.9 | 168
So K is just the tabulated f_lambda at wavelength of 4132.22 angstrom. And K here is 126.3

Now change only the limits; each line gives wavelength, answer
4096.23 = 127.9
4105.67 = 119.2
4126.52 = 129.5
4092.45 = 118.6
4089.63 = 118.2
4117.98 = 100.1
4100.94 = 124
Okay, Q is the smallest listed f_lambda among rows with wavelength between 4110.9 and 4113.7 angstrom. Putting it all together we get 114.8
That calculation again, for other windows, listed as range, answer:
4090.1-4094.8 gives 117.7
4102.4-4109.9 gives 115.4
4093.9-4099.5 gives 123.6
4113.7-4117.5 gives 104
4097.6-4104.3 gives 121.9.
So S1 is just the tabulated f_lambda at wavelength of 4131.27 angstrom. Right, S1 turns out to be 146.8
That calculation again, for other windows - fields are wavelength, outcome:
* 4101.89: 123.6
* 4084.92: 116.9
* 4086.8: 117.8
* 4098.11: 126.5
